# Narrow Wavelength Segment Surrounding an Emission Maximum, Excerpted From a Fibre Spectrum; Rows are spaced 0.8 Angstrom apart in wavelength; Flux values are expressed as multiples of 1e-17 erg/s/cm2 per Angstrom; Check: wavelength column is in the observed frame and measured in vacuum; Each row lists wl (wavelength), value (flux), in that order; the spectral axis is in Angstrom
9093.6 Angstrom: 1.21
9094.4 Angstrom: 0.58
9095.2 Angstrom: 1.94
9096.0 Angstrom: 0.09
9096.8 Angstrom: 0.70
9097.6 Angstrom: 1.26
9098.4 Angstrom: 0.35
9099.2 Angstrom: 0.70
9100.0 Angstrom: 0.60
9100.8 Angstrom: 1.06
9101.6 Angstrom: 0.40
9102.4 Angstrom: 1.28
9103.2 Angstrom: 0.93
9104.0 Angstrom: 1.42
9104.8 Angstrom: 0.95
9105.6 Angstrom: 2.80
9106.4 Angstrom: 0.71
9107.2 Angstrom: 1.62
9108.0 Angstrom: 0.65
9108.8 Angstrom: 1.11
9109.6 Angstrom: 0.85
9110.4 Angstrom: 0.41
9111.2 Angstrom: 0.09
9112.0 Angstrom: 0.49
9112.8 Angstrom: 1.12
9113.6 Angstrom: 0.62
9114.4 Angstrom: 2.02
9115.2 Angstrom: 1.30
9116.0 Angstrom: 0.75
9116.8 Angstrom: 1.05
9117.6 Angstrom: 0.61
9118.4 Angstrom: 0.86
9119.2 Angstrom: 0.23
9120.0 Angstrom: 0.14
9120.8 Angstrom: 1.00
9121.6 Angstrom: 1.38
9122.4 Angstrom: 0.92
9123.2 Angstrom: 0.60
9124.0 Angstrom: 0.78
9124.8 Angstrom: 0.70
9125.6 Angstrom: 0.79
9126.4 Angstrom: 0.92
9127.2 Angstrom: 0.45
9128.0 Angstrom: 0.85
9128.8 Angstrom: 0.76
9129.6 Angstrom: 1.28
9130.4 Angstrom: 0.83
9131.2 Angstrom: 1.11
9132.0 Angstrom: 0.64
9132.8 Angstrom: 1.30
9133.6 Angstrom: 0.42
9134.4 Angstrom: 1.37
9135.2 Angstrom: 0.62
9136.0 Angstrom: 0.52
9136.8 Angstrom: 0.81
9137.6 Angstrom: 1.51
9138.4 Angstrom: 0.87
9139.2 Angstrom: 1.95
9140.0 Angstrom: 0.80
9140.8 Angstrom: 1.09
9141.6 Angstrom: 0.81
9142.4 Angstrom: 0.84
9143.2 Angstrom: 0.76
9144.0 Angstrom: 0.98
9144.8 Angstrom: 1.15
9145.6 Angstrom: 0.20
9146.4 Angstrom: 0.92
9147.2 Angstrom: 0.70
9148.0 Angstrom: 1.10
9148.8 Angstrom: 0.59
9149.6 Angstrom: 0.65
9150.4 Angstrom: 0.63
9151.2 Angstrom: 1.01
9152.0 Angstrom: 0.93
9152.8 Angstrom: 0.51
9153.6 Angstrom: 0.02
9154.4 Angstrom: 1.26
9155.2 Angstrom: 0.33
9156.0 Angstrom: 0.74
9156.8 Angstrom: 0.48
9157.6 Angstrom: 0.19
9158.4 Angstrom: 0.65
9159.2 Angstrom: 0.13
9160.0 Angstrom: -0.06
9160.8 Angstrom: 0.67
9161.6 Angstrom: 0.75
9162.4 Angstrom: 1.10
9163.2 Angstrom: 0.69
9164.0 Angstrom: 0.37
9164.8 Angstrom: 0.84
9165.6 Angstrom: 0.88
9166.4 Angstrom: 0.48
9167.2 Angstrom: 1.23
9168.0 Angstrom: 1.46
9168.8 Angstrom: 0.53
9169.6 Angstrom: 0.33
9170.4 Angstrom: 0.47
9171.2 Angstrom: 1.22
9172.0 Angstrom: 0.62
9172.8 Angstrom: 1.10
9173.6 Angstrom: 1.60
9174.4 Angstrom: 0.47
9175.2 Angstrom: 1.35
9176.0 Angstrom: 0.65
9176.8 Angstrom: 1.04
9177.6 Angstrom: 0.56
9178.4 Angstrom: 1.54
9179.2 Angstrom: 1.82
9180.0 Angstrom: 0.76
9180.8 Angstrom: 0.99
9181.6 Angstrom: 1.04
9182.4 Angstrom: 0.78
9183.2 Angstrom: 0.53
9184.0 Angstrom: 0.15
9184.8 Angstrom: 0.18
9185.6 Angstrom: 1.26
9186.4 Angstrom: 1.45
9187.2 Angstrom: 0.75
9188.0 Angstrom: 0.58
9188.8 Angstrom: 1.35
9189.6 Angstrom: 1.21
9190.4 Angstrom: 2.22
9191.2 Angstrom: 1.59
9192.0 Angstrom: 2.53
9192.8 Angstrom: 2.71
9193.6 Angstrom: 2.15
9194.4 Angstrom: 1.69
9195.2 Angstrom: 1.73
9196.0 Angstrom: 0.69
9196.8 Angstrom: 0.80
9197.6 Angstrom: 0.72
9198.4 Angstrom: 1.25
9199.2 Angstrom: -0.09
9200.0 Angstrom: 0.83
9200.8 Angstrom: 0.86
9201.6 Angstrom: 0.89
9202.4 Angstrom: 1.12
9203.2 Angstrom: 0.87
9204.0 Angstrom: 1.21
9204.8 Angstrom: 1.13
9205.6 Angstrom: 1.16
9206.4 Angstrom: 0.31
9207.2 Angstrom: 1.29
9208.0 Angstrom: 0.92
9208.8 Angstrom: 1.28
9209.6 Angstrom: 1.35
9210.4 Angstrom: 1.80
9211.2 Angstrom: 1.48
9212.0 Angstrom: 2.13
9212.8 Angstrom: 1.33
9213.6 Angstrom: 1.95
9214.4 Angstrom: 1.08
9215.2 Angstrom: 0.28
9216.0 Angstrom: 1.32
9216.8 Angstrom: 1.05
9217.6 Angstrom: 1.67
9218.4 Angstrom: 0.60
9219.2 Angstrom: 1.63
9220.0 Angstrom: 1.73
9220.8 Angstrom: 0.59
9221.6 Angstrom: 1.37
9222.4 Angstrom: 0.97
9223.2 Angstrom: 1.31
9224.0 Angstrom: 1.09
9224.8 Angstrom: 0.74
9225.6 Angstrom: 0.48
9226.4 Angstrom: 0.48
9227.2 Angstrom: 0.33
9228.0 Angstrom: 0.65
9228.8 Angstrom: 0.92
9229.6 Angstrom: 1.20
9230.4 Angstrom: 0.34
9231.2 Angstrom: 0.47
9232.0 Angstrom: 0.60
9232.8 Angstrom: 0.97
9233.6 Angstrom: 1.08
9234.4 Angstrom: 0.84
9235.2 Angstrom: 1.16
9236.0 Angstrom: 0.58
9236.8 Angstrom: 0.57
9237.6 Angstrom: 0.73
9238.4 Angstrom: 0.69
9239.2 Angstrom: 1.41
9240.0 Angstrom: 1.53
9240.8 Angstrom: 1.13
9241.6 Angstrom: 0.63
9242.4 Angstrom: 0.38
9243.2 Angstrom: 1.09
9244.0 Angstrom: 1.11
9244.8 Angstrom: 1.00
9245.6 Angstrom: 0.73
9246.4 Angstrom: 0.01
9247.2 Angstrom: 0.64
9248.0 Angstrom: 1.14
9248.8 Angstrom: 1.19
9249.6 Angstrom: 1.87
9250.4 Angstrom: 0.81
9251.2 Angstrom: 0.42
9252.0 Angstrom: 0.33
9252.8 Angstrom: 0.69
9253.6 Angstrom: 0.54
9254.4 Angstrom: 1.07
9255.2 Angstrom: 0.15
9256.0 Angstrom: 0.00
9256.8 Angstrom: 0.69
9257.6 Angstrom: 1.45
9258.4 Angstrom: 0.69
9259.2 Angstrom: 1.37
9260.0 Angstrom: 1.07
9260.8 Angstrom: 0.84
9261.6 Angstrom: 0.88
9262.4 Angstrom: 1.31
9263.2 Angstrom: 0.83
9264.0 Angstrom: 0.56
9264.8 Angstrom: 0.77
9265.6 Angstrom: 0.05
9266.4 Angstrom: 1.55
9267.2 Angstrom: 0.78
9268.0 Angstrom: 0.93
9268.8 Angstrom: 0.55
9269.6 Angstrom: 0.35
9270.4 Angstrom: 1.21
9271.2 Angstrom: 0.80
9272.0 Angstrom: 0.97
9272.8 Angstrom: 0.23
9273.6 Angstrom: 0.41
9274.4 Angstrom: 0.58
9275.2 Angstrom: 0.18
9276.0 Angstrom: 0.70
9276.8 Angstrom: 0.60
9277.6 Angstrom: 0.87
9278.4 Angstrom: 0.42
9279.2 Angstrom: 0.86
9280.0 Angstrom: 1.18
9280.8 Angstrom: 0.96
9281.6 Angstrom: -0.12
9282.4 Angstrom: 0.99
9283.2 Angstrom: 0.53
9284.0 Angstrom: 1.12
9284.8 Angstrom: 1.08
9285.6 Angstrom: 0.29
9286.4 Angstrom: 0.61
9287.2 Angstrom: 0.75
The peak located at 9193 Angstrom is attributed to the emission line [S II]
